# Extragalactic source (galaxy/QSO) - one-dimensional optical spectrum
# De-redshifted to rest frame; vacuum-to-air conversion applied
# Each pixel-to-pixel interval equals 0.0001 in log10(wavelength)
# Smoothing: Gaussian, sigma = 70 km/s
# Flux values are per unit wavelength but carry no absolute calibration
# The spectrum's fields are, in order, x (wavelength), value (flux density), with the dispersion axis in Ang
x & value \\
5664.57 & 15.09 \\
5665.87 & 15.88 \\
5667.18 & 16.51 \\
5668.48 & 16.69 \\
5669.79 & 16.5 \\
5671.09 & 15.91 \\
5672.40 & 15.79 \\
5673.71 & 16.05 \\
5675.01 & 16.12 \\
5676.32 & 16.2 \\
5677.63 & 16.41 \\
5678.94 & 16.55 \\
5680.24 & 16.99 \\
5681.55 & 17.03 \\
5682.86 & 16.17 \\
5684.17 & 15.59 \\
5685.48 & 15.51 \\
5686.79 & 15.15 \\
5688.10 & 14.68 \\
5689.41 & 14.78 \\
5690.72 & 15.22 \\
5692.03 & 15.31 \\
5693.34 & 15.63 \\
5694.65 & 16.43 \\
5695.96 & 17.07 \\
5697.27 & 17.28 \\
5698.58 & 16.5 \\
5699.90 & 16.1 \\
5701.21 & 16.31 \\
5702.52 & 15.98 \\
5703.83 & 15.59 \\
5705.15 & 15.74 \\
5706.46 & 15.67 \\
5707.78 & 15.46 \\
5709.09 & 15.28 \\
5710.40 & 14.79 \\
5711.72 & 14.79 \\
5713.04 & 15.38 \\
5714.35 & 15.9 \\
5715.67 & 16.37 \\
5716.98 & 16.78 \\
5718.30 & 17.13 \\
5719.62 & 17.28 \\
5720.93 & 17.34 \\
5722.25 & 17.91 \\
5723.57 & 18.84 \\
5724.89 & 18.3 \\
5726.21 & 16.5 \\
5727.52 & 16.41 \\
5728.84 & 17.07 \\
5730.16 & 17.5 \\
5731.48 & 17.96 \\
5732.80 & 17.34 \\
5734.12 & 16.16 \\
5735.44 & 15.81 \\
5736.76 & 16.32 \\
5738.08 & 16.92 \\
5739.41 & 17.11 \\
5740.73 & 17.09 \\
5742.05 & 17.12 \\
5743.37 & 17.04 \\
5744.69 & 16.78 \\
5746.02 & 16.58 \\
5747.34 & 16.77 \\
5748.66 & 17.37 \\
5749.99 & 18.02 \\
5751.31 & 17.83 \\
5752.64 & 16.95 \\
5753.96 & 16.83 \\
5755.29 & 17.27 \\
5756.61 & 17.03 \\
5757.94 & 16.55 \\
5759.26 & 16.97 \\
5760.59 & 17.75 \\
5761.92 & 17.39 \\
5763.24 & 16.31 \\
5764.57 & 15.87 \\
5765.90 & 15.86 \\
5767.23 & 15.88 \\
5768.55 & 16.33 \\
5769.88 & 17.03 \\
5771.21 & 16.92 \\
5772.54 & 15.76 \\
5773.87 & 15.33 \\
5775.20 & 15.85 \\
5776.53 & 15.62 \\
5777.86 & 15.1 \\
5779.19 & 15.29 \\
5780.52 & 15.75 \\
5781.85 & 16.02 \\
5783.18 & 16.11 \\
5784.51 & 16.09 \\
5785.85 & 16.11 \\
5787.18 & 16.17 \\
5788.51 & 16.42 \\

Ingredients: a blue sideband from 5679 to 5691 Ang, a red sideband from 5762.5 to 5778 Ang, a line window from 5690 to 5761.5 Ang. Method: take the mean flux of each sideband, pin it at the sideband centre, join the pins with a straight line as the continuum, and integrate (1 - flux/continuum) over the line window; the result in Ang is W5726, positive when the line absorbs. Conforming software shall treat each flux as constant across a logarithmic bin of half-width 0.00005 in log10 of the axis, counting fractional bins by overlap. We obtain -3.5 Ang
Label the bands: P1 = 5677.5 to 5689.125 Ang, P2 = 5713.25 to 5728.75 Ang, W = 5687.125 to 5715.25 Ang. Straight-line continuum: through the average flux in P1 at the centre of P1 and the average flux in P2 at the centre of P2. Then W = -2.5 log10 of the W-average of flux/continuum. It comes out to 0.05 mag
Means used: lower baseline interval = 15.9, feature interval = 15.7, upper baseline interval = 17.1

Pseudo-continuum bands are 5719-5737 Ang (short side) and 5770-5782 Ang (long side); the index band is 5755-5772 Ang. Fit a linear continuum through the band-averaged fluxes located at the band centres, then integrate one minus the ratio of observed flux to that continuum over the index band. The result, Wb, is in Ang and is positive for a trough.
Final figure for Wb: -0.55 Ang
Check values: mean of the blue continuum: 17.2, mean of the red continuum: 15.8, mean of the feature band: 16.7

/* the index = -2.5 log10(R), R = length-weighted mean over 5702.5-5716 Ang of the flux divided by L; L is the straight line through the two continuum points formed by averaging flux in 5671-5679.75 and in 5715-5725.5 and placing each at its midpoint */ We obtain 0.11 mag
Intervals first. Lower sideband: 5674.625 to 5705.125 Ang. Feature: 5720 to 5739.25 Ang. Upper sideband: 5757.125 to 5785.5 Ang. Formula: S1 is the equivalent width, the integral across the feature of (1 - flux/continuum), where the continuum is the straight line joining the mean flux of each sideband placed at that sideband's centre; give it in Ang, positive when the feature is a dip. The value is -1.28 Ang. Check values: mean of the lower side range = 16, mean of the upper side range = 16.2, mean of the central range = 17.2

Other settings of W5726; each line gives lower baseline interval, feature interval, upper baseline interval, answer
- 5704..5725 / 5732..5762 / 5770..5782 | -1.8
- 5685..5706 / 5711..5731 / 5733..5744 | -0.7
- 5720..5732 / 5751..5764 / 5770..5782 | -0.5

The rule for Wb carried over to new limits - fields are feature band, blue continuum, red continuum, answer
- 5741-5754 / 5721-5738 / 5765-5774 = -0.3 Ang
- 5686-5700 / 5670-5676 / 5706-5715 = -0.2 Ang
